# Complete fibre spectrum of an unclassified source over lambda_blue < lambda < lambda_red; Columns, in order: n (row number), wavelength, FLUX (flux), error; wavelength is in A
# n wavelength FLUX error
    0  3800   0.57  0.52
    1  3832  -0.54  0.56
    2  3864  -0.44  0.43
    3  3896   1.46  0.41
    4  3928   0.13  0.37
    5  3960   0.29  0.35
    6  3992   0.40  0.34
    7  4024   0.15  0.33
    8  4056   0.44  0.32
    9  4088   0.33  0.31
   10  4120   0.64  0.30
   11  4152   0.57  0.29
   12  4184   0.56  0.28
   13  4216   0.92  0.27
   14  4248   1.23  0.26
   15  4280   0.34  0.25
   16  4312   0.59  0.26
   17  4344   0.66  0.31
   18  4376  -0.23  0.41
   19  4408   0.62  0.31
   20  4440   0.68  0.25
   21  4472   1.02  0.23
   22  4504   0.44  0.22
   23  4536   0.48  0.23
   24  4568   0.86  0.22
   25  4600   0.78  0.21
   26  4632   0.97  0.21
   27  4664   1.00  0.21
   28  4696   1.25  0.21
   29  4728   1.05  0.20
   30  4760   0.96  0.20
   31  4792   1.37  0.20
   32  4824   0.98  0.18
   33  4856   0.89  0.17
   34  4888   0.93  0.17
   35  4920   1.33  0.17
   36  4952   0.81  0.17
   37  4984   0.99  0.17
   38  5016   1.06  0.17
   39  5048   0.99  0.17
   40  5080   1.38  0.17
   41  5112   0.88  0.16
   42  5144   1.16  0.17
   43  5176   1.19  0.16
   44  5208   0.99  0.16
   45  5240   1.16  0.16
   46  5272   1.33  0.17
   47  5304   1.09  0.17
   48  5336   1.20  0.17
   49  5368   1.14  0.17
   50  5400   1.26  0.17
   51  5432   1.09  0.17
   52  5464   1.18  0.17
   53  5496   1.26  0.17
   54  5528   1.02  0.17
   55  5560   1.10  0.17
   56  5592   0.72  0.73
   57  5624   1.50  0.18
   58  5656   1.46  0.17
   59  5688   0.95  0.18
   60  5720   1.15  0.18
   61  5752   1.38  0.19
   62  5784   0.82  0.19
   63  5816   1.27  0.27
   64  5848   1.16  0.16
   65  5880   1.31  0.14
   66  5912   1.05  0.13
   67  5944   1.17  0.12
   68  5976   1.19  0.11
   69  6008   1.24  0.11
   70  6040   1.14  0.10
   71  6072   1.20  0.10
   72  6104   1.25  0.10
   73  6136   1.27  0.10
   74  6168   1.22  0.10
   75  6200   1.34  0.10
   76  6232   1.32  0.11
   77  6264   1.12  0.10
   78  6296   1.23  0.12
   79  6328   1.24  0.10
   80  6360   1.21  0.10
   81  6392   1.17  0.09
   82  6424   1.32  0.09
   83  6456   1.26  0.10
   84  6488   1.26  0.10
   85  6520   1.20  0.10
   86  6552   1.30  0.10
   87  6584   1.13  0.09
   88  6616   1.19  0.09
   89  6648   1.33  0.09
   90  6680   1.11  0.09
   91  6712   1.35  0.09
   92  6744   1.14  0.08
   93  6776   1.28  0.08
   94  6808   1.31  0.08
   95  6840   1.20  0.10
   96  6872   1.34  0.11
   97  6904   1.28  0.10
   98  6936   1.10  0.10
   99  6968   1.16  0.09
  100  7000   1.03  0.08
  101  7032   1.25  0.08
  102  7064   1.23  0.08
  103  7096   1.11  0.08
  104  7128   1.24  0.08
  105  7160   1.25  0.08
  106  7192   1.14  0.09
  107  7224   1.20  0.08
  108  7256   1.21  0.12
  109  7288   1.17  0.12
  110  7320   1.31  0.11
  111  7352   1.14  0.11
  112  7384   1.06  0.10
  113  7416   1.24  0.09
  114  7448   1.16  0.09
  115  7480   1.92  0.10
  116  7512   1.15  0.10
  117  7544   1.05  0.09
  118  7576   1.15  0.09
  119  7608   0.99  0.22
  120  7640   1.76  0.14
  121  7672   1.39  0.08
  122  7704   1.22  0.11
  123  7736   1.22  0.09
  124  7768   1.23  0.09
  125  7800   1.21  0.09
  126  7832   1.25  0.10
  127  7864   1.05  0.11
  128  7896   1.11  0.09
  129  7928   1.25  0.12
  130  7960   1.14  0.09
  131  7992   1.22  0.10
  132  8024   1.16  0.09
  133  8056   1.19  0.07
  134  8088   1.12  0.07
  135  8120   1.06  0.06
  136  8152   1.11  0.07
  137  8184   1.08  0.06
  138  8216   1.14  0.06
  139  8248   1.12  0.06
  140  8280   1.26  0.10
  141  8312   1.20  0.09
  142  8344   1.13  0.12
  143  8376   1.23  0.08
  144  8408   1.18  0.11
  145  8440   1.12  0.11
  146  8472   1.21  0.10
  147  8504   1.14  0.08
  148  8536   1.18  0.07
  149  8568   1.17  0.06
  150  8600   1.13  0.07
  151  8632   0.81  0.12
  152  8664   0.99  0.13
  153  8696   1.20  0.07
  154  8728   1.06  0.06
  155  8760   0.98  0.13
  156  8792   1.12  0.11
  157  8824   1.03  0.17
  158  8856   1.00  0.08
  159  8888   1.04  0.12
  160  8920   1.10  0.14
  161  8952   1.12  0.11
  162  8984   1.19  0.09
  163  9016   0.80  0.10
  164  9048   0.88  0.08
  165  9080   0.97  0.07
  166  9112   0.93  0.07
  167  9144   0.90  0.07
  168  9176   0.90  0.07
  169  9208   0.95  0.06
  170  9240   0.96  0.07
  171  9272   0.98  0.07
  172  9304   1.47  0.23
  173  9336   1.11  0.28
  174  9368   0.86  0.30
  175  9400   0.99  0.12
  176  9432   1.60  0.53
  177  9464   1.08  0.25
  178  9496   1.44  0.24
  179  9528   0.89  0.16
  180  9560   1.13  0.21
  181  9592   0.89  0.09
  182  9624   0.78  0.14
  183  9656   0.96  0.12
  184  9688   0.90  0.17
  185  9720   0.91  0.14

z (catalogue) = 0.138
